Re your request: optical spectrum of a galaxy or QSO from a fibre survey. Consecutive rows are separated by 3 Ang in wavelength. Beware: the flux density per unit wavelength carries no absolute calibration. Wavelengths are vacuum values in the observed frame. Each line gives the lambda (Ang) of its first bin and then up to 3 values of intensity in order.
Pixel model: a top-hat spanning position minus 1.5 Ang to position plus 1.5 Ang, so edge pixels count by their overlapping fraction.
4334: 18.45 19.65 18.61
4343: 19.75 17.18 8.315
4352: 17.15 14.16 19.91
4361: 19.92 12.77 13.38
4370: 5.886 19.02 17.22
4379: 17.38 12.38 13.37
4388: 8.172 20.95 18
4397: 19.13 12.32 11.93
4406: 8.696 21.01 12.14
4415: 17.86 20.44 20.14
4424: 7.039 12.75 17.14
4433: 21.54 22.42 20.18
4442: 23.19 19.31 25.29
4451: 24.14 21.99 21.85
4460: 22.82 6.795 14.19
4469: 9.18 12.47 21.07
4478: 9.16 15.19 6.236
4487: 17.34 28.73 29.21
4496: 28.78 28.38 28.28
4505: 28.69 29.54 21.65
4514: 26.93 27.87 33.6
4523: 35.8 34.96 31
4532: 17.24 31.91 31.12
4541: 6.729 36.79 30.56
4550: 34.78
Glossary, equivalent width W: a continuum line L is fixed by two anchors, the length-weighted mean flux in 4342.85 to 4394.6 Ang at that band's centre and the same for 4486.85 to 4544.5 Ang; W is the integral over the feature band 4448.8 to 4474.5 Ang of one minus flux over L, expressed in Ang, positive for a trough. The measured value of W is 6.6 Ang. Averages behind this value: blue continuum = 15.1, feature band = 17.1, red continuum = 27.8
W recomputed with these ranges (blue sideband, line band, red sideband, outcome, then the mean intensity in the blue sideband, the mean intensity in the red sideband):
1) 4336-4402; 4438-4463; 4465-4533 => -1.2 Ang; 15.6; 23.4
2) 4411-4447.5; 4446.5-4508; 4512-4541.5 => 8.0 Ang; 18.1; 28.3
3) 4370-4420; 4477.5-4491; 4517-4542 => 4.9 Ang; 15.4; 28.2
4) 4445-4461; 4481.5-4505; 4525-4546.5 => 1.1 Ang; 22.9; 27.1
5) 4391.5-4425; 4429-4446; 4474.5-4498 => -3.6 Ang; 15.6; 19.6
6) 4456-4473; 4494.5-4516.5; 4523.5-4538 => -3.6 Ang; 14.4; 29.5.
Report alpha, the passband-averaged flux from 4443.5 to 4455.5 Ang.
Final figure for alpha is 22.7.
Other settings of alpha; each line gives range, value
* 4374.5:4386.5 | 15.1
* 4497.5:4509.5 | 28.7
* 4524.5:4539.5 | 29.2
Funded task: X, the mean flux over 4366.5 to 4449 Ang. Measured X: 16.3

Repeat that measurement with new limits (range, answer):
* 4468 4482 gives 13.5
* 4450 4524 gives 21.9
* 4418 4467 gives 18.9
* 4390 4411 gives 15.8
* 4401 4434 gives 15.4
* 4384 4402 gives 15.3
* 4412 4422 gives 18.3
